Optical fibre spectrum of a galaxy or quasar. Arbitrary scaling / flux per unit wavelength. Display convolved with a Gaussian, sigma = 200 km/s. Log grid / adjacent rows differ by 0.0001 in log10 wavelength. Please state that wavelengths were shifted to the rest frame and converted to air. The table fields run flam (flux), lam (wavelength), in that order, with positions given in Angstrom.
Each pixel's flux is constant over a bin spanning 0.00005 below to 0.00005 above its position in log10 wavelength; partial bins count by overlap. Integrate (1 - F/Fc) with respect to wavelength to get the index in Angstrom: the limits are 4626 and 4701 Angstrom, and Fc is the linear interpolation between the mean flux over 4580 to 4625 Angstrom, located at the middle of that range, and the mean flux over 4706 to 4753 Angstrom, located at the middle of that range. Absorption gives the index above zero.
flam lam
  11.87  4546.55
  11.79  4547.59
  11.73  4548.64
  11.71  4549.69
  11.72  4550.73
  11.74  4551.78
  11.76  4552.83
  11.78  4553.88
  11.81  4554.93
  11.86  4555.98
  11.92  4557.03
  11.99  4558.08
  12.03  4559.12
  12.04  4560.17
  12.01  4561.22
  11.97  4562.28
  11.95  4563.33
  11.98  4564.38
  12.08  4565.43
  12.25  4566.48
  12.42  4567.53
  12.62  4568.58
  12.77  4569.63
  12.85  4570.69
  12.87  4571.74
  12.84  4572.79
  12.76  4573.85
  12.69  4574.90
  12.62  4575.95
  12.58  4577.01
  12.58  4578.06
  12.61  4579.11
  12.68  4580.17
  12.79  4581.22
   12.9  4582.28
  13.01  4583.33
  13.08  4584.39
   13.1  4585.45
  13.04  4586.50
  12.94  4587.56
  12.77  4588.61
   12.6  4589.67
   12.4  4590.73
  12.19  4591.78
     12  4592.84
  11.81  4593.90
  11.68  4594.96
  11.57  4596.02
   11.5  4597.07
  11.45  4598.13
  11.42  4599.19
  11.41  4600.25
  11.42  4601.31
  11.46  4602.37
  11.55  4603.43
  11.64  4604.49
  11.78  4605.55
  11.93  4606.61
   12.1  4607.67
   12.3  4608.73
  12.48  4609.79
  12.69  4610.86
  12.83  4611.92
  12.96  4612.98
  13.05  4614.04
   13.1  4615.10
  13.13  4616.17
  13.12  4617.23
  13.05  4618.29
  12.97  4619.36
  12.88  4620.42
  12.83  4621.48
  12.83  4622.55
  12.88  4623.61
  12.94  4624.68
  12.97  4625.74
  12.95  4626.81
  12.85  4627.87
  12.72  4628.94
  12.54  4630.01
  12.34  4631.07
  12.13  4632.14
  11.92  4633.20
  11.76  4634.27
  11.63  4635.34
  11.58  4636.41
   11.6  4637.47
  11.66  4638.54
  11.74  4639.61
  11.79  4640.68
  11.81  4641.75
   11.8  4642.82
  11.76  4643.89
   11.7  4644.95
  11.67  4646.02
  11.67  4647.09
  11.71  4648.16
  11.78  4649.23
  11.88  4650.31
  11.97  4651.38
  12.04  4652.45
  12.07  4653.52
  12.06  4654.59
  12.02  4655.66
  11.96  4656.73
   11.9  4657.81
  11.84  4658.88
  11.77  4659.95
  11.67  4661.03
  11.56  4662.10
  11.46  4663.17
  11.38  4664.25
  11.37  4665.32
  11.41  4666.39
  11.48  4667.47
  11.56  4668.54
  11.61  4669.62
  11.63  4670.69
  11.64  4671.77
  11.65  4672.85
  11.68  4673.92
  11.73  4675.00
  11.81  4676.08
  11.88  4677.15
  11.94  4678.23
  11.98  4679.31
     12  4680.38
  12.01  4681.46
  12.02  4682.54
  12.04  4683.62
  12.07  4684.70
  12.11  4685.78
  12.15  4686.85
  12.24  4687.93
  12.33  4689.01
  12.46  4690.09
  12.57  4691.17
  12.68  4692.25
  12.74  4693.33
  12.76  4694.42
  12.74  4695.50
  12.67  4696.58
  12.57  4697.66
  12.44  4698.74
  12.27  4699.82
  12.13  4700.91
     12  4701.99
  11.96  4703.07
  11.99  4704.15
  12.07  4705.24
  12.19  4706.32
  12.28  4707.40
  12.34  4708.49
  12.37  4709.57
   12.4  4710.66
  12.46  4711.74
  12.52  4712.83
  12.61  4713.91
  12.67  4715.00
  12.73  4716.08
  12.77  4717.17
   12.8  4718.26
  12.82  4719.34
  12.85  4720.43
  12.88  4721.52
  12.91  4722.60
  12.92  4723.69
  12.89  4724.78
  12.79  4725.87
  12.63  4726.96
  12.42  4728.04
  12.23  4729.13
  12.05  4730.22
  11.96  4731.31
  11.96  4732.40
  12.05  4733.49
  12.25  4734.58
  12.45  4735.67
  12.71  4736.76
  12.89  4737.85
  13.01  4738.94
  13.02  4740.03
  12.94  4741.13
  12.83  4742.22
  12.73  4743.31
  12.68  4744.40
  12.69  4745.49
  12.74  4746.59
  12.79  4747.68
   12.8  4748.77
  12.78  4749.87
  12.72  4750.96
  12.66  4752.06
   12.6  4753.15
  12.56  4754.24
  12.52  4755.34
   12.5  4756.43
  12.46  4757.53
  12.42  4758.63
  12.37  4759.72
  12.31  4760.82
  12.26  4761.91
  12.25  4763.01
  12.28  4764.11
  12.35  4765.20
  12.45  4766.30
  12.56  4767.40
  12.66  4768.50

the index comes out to 3.13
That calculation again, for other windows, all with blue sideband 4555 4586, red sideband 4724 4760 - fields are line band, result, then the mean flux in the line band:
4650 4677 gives 1.7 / 11.7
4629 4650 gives 1.1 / 11.8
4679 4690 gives 0.4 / 12.1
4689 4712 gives 0.3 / 12.4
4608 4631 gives -0.6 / 12.8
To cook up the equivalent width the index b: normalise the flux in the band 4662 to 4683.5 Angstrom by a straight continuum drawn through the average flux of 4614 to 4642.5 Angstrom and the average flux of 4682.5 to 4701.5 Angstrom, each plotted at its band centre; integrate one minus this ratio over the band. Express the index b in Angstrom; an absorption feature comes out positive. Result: 1.2 Angstrom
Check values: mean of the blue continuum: 12.5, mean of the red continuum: 12.4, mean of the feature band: 11.7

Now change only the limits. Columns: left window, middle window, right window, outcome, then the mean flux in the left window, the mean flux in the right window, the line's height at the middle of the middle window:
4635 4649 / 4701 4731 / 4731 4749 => -0.2 Angstrom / 11.7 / 12.6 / 12.4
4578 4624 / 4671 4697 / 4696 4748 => 0.7 Angstrom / 12.4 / 12.5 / 12.5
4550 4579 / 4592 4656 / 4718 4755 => 1.2 Angstrom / 12.2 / 12.6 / 12.4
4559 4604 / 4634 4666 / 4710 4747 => 1.8 Angstrom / 12.3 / 12.6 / 12.5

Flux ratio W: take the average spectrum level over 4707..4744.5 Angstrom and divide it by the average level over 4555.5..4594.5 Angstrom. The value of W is 1.0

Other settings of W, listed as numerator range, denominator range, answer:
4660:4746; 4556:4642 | 0.99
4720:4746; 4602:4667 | 1.04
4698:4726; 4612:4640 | 1.00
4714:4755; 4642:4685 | 1.07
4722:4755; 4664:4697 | 1.05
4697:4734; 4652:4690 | 1.05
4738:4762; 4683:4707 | 1.03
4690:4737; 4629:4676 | 1.06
